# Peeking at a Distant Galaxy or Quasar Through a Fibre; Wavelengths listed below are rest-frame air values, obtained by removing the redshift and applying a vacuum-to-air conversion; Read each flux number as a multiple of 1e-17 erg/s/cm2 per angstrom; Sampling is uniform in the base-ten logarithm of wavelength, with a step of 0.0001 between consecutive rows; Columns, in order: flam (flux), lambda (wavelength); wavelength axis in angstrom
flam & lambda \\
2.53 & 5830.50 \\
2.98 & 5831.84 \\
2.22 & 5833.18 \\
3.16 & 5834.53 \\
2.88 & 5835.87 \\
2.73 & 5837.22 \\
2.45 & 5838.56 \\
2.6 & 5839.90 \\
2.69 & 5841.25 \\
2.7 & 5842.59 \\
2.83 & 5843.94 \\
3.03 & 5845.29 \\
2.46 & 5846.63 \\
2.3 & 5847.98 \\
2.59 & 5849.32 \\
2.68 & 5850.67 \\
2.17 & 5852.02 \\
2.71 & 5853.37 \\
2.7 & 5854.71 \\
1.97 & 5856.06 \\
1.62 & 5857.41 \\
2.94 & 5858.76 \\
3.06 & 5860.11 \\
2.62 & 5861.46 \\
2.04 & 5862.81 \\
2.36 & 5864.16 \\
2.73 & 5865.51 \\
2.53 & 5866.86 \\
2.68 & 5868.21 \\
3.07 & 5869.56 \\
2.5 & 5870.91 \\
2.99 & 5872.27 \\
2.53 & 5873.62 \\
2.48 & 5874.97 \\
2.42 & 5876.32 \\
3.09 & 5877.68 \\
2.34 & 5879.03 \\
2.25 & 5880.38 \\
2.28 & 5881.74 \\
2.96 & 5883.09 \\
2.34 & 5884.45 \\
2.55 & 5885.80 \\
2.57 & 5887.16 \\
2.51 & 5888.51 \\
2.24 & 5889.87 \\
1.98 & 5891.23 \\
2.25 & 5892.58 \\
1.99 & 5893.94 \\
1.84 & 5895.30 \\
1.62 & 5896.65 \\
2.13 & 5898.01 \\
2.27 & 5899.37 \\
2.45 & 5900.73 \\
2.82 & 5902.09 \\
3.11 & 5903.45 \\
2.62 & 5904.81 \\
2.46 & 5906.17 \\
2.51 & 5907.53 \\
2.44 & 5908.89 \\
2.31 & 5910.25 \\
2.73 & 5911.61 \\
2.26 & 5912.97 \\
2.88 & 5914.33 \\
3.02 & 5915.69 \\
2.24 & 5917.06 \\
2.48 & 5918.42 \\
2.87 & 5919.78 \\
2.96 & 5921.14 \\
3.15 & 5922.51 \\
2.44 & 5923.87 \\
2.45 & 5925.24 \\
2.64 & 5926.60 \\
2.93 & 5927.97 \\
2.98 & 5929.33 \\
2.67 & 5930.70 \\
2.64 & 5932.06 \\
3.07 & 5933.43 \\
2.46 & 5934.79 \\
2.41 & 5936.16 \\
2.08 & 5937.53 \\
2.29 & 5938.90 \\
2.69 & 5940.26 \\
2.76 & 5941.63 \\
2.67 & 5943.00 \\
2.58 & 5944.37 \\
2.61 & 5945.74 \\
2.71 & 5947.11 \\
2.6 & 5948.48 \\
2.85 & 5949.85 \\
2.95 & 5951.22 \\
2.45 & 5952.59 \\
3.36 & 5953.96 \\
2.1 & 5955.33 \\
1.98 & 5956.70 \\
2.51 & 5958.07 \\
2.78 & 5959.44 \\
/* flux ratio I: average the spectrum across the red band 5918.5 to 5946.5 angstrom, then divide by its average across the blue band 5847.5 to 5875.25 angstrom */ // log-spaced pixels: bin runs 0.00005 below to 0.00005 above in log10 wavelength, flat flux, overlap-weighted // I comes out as 1.0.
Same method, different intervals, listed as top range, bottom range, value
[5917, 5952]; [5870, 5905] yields 1.10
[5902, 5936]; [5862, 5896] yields 1.09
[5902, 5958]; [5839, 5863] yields 1.03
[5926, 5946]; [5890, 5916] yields 1.10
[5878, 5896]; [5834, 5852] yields 0.87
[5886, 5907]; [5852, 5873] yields 0.91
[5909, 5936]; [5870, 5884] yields 1.04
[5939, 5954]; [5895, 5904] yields 1.16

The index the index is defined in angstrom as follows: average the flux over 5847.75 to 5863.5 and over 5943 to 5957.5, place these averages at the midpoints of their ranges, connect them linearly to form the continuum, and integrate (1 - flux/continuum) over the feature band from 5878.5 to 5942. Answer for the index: 1.06 angstrom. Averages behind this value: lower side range 2.45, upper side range 2.62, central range 2.51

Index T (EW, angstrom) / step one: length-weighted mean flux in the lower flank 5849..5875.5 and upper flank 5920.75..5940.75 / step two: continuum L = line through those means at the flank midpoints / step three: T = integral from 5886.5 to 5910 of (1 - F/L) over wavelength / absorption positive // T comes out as 2.4 angstrom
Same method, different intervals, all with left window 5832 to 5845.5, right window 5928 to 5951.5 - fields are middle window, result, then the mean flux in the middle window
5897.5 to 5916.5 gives 0.72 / 2.57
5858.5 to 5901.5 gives 3.90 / 2.45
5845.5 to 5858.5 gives 1.53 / 2.4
